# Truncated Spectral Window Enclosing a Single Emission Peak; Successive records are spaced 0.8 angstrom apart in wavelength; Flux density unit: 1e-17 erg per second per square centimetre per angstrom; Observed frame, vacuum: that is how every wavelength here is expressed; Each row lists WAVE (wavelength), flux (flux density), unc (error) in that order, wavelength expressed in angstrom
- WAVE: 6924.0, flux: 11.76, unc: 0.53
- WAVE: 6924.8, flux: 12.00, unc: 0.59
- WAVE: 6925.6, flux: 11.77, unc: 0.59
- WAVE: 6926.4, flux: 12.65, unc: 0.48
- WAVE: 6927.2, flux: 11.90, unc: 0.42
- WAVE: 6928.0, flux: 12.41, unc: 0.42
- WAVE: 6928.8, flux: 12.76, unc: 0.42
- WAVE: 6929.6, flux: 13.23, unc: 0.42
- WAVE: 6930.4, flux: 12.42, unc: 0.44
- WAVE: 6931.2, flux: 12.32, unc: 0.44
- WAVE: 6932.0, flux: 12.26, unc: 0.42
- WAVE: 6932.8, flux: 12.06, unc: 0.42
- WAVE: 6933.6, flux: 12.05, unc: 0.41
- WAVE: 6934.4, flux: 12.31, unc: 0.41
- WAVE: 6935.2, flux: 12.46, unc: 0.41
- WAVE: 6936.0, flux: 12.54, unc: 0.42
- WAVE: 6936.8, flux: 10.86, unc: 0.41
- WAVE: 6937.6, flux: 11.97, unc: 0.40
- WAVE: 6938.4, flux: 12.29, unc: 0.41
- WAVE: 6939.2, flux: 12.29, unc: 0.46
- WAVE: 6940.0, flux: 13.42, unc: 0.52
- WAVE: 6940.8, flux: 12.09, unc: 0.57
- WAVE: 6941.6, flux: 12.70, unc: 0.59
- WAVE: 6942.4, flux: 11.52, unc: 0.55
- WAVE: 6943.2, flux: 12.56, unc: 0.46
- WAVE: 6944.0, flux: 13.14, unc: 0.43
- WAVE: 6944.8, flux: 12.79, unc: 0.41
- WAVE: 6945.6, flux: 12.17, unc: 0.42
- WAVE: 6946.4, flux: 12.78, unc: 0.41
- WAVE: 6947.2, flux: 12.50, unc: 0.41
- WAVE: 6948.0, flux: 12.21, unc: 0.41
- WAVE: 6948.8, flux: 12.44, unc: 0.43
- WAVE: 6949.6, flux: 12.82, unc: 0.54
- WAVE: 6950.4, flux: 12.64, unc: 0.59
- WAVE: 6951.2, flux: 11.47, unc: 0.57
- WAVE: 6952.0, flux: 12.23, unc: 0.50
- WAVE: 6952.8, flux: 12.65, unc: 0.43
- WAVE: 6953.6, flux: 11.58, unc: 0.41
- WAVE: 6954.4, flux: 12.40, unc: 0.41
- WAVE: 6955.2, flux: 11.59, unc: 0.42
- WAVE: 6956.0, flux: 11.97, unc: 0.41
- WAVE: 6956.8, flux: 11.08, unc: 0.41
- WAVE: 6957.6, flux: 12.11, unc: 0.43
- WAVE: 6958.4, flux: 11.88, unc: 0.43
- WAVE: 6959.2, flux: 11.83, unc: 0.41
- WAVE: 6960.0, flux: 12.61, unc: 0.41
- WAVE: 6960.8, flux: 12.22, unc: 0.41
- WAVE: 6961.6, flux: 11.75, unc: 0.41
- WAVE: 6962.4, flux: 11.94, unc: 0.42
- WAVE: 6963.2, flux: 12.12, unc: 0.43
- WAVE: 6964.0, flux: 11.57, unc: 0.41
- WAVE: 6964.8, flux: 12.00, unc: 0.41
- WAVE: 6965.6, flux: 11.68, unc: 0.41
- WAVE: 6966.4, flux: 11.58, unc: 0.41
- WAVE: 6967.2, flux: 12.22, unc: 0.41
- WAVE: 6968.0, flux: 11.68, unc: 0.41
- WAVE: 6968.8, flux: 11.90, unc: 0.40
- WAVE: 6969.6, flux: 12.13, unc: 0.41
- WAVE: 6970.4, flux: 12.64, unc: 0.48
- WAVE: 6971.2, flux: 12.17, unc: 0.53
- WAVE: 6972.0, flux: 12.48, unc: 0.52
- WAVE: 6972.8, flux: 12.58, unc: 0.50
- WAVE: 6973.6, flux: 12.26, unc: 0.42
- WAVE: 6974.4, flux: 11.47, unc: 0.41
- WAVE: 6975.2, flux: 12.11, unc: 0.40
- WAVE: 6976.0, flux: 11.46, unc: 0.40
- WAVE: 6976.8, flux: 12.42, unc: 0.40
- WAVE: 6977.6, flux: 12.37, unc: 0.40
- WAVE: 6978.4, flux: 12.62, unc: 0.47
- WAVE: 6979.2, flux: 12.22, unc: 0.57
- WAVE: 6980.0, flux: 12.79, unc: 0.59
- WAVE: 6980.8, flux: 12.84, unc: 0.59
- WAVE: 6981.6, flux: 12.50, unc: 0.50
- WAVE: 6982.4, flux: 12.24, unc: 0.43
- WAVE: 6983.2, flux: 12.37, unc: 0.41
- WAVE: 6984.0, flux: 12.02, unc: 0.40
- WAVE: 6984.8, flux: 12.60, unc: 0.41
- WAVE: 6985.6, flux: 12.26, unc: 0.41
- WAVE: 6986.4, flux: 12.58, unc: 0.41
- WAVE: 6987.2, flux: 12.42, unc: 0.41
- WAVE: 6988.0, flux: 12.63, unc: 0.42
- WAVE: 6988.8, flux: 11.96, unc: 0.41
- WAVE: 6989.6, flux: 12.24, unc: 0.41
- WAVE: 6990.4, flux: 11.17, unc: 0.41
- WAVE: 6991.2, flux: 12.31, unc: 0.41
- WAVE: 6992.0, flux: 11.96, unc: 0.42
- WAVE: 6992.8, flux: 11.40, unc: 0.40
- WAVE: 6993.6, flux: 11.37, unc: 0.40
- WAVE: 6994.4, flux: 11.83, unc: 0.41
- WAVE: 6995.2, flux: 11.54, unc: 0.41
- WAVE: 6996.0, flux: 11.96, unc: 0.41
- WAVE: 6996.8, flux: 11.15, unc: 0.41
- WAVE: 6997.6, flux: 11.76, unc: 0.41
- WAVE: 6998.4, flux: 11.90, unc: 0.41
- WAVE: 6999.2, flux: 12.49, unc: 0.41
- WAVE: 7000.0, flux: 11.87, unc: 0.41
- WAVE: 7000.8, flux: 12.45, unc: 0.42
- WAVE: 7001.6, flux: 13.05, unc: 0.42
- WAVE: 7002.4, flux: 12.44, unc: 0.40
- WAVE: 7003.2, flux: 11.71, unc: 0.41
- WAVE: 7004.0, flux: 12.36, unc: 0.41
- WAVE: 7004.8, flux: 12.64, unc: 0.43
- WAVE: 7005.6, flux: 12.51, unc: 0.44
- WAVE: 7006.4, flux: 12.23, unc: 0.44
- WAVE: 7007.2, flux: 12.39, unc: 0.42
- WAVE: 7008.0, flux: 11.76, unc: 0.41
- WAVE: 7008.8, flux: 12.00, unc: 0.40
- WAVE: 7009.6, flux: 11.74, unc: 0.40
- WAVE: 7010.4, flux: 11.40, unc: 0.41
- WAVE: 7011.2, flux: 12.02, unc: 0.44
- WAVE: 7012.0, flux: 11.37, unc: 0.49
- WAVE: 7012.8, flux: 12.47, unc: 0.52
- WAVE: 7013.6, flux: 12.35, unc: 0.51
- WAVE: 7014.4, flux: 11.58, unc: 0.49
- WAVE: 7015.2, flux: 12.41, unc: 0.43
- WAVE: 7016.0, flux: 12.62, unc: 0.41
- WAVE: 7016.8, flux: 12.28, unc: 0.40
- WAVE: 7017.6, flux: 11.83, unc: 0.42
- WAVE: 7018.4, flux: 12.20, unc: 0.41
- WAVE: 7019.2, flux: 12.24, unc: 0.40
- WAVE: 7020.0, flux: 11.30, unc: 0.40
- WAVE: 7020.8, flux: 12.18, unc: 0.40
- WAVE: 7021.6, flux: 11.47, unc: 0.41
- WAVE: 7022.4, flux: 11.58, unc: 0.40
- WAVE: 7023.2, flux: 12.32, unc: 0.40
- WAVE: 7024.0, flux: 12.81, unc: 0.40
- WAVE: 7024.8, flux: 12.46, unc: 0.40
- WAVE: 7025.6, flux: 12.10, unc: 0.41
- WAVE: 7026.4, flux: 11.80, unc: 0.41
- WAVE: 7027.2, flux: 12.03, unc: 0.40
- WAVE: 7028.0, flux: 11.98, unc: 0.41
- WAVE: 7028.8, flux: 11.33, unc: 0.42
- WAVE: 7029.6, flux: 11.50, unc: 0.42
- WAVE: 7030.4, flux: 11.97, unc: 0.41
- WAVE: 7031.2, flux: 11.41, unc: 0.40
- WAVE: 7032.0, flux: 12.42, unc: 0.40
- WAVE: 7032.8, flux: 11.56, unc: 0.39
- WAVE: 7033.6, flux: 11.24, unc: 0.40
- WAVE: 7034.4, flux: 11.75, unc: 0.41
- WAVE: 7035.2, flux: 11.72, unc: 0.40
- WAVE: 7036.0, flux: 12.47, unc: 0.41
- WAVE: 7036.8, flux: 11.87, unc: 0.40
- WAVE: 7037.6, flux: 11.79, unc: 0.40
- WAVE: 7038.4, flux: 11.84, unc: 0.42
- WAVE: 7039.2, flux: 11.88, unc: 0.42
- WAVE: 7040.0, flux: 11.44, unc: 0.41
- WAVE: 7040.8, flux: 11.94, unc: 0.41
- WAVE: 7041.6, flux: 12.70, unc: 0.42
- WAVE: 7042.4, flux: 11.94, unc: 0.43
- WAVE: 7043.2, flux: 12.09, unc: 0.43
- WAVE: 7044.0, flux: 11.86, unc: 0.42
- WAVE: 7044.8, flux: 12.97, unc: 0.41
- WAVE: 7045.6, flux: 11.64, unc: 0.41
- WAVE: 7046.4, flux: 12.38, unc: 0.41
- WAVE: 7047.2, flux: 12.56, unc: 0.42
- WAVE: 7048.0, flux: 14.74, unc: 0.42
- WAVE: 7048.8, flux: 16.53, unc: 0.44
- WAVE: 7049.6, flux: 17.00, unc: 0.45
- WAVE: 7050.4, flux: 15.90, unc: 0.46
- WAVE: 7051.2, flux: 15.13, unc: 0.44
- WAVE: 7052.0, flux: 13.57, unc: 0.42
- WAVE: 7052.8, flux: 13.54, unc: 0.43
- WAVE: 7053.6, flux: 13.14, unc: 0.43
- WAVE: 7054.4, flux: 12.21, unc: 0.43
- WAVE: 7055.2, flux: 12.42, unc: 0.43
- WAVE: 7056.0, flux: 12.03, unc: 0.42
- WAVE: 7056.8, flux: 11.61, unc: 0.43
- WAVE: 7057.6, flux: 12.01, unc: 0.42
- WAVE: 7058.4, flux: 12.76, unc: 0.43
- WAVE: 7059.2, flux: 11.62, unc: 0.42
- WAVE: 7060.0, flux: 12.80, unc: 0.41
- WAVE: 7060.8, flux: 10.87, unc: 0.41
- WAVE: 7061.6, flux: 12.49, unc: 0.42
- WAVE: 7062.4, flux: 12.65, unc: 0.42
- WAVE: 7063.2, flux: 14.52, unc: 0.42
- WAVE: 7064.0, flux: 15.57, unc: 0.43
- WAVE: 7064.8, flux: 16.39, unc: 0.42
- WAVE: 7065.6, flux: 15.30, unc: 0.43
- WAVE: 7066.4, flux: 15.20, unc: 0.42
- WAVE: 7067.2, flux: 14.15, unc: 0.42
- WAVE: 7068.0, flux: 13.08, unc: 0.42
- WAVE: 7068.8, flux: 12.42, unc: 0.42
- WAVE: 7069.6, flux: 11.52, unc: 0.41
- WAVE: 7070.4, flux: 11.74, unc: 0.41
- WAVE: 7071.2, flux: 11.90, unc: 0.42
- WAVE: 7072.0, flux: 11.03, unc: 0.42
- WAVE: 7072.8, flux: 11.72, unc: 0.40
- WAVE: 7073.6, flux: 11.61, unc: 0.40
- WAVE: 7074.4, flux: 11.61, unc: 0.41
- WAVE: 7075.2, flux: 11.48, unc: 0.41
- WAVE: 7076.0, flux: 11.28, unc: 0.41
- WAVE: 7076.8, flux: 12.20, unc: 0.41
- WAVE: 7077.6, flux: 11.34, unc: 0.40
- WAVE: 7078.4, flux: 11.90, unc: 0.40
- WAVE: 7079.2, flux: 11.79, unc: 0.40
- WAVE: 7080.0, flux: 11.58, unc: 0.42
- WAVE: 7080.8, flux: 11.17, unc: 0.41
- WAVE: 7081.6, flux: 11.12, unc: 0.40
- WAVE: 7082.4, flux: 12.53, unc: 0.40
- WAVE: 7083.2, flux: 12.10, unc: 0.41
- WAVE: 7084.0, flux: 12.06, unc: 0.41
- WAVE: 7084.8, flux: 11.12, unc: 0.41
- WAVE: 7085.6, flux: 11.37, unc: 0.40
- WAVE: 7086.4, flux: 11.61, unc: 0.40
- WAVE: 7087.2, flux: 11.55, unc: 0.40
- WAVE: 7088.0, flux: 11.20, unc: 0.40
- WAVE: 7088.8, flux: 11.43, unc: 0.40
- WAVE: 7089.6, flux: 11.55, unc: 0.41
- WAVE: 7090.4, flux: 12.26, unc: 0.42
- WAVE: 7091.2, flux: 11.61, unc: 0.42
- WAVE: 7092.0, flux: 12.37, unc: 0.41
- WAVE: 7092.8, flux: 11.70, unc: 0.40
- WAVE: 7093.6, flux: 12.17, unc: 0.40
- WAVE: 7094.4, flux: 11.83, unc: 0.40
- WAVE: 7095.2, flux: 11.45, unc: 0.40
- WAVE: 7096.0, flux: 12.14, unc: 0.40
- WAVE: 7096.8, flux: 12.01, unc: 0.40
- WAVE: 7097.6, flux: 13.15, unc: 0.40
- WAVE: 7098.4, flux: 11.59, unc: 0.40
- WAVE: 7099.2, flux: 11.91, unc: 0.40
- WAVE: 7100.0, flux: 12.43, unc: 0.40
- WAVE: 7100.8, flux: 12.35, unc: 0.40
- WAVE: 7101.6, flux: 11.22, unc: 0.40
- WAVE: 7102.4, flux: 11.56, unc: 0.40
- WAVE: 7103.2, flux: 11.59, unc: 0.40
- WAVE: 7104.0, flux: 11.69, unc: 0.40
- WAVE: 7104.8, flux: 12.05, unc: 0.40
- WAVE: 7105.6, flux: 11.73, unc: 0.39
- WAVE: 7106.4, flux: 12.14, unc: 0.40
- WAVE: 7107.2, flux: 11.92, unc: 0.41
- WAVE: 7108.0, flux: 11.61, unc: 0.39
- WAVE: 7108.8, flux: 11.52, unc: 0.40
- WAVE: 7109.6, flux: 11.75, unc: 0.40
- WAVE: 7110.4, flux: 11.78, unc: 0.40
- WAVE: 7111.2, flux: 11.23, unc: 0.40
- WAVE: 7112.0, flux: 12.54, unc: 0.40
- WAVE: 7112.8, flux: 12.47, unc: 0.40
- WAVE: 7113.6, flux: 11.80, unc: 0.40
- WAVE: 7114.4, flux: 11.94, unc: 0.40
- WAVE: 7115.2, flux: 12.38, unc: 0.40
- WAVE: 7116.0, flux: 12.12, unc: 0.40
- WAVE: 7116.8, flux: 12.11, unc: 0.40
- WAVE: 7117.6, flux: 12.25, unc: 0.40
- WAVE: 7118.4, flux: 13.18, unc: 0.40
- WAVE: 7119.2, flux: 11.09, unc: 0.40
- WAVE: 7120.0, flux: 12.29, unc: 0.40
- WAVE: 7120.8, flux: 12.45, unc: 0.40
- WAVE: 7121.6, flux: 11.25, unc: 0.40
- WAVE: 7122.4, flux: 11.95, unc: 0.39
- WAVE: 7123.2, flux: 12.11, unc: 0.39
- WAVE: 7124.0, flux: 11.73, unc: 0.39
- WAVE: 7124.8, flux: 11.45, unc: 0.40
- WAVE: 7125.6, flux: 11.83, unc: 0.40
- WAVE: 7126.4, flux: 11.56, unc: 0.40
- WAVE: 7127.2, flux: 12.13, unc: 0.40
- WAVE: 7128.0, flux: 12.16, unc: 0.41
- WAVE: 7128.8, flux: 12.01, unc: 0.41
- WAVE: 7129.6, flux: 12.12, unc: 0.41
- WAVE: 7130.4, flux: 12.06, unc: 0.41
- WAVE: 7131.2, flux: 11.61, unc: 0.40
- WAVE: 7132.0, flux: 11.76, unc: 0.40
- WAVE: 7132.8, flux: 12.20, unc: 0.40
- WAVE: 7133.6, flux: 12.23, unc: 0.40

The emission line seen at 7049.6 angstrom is [S II] 6716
